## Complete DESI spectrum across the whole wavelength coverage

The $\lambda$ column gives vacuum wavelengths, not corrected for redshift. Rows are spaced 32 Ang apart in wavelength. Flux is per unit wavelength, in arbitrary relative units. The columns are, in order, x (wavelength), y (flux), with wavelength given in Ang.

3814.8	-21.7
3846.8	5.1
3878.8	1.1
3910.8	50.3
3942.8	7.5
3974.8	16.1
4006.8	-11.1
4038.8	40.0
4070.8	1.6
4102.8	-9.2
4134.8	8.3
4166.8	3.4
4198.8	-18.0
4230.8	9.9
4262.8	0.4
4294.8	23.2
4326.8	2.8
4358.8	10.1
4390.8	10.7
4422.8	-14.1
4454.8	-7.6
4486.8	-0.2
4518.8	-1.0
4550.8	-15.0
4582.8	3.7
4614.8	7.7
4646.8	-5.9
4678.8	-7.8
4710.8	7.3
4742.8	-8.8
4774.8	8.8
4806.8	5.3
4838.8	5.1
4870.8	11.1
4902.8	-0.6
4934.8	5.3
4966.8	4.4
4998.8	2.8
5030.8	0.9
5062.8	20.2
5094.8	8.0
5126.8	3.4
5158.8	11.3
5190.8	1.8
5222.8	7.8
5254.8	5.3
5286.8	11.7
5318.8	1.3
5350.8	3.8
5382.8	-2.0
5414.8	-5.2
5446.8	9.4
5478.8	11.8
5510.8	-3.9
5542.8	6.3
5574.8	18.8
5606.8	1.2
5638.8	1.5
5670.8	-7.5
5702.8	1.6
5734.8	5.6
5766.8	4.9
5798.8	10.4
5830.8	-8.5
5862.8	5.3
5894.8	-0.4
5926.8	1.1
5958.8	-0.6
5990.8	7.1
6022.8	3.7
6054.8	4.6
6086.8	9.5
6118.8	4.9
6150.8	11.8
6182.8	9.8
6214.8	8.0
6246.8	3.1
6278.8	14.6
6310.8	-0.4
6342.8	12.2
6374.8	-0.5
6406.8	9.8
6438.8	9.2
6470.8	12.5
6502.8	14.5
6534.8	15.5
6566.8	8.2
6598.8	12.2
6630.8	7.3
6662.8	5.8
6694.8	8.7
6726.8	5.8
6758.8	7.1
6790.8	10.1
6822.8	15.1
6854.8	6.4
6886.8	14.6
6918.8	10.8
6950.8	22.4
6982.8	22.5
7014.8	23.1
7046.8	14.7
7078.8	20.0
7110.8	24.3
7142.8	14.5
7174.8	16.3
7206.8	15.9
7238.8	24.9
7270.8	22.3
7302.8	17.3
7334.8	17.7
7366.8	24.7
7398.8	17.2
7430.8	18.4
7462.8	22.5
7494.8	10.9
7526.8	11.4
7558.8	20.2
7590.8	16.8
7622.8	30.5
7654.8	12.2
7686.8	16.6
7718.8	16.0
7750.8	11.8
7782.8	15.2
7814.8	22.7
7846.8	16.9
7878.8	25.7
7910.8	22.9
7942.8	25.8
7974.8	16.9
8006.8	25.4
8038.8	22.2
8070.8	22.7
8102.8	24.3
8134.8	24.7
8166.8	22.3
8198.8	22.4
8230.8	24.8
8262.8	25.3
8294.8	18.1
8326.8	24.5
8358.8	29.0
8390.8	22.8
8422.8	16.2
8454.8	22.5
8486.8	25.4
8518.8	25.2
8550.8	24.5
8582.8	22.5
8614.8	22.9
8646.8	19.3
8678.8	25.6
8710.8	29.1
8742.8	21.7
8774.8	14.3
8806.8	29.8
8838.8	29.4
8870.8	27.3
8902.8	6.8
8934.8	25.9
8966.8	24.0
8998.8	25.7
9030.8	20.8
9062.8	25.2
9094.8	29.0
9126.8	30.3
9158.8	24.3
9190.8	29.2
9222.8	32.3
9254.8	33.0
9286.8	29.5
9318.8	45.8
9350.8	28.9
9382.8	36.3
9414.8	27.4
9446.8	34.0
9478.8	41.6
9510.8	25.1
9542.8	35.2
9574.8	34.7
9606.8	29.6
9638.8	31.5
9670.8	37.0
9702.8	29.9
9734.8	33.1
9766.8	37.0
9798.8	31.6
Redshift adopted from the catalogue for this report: 0.740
